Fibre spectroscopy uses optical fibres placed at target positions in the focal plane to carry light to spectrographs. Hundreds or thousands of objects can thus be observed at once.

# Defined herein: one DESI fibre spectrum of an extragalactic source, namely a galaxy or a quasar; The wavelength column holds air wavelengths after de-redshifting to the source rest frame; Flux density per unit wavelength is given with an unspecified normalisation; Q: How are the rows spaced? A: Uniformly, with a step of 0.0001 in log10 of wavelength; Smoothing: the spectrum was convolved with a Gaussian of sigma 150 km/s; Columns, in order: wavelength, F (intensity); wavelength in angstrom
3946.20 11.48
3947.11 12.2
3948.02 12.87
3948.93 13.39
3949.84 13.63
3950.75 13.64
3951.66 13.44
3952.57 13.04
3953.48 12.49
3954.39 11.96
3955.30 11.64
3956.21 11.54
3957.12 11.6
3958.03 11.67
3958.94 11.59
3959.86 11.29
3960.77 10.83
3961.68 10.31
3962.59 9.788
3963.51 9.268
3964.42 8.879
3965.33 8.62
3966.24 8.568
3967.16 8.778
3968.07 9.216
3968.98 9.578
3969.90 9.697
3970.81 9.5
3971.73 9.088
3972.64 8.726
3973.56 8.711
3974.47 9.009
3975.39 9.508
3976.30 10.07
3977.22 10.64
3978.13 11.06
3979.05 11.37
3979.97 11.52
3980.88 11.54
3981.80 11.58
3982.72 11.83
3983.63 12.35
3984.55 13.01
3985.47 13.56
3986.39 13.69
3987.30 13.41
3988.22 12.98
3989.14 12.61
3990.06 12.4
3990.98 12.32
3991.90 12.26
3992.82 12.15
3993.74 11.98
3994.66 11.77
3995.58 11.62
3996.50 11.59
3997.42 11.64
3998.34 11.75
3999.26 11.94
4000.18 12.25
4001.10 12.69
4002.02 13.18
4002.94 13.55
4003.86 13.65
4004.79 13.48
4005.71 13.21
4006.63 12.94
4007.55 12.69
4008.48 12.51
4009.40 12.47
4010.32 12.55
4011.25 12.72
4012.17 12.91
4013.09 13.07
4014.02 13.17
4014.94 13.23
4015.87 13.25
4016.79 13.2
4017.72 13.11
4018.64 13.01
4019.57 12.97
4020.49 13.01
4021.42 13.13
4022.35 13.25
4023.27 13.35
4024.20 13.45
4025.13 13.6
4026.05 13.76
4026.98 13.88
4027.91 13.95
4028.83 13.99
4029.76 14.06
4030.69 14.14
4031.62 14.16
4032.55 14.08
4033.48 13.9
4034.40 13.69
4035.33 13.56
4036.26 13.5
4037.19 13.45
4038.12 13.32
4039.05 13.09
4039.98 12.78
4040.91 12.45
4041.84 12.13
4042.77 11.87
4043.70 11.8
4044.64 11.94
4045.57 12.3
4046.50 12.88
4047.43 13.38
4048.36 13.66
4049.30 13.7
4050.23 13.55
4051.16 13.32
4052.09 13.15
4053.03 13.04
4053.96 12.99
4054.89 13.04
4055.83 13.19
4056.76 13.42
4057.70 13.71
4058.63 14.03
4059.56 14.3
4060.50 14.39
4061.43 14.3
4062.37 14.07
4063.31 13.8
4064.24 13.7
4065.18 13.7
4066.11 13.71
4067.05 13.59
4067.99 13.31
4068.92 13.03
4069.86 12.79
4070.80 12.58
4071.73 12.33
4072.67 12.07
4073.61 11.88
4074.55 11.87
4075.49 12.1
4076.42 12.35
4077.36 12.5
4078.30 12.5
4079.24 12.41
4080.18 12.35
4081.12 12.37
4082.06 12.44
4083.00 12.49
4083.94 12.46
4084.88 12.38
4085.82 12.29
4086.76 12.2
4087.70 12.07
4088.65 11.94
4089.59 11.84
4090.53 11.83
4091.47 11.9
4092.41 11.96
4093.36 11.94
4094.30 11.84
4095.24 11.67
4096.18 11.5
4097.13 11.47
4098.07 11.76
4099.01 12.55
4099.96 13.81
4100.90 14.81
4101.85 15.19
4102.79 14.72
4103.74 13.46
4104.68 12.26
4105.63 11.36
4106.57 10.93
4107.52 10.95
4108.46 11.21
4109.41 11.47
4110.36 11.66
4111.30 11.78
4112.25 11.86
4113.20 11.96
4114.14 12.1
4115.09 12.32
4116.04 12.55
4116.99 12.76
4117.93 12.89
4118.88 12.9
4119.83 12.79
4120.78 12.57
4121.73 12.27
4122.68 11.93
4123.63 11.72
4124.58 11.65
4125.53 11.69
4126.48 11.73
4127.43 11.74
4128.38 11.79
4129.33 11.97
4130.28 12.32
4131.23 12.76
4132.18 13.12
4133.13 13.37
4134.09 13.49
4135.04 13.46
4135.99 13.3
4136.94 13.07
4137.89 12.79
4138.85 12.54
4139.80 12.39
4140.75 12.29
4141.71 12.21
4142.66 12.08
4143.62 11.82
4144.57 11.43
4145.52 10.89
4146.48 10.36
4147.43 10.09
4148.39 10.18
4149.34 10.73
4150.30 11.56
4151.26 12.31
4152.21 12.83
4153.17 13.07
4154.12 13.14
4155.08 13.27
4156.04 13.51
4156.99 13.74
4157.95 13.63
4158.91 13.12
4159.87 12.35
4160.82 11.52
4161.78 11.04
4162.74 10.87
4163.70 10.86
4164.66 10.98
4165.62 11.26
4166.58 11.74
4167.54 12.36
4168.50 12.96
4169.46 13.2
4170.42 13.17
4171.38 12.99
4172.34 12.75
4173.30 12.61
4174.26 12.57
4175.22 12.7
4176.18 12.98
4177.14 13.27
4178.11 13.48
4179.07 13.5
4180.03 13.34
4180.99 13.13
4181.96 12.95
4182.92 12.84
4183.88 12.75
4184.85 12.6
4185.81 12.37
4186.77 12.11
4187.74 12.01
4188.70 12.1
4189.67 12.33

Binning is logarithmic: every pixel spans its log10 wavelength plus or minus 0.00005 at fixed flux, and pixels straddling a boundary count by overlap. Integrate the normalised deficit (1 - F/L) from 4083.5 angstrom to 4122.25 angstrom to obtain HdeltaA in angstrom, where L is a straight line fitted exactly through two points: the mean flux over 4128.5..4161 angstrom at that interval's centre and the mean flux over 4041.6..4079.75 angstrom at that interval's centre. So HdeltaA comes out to 1.2 angstrom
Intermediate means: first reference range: 13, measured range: 12.3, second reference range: 12.4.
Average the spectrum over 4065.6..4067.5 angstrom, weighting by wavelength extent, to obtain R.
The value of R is 13.7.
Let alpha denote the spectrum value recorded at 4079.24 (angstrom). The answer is 12.41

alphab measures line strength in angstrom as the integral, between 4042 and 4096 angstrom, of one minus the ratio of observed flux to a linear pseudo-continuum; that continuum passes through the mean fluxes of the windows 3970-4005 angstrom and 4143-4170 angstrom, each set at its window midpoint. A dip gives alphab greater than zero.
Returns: -4.3 angstrom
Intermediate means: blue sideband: 11.7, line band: 12.8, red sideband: 12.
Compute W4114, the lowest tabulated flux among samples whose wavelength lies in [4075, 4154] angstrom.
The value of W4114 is 10.09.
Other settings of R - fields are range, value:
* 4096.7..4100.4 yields 12.4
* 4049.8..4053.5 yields 13.3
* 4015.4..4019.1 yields 13.1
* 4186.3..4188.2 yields 12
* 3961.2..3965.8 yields 9.39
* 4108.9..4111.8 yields 11.6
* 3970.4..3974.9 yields 9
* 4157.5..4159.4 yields 13.3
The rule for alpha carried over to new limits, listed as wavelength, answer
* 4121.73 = 12.27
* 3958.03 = 11.67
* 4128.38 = 11.79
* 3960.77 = 10.83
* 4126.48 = 11.73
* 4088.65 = 11.94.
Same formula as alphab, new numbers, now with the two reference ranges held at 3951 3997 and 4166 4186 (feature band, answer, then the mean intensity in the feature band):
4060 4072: -1.60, 13.5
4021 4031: -1.82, 13.7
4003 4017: -1.93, 13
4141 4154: 1.09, 11.6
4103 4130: 0.69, 12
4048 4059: -1.47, 13.4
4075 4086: -0.31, 12.4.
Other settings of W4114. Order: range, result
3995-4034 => 11.59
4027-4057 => 11.8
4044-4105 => 11.47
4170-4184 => 12.57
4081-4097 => 11.5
